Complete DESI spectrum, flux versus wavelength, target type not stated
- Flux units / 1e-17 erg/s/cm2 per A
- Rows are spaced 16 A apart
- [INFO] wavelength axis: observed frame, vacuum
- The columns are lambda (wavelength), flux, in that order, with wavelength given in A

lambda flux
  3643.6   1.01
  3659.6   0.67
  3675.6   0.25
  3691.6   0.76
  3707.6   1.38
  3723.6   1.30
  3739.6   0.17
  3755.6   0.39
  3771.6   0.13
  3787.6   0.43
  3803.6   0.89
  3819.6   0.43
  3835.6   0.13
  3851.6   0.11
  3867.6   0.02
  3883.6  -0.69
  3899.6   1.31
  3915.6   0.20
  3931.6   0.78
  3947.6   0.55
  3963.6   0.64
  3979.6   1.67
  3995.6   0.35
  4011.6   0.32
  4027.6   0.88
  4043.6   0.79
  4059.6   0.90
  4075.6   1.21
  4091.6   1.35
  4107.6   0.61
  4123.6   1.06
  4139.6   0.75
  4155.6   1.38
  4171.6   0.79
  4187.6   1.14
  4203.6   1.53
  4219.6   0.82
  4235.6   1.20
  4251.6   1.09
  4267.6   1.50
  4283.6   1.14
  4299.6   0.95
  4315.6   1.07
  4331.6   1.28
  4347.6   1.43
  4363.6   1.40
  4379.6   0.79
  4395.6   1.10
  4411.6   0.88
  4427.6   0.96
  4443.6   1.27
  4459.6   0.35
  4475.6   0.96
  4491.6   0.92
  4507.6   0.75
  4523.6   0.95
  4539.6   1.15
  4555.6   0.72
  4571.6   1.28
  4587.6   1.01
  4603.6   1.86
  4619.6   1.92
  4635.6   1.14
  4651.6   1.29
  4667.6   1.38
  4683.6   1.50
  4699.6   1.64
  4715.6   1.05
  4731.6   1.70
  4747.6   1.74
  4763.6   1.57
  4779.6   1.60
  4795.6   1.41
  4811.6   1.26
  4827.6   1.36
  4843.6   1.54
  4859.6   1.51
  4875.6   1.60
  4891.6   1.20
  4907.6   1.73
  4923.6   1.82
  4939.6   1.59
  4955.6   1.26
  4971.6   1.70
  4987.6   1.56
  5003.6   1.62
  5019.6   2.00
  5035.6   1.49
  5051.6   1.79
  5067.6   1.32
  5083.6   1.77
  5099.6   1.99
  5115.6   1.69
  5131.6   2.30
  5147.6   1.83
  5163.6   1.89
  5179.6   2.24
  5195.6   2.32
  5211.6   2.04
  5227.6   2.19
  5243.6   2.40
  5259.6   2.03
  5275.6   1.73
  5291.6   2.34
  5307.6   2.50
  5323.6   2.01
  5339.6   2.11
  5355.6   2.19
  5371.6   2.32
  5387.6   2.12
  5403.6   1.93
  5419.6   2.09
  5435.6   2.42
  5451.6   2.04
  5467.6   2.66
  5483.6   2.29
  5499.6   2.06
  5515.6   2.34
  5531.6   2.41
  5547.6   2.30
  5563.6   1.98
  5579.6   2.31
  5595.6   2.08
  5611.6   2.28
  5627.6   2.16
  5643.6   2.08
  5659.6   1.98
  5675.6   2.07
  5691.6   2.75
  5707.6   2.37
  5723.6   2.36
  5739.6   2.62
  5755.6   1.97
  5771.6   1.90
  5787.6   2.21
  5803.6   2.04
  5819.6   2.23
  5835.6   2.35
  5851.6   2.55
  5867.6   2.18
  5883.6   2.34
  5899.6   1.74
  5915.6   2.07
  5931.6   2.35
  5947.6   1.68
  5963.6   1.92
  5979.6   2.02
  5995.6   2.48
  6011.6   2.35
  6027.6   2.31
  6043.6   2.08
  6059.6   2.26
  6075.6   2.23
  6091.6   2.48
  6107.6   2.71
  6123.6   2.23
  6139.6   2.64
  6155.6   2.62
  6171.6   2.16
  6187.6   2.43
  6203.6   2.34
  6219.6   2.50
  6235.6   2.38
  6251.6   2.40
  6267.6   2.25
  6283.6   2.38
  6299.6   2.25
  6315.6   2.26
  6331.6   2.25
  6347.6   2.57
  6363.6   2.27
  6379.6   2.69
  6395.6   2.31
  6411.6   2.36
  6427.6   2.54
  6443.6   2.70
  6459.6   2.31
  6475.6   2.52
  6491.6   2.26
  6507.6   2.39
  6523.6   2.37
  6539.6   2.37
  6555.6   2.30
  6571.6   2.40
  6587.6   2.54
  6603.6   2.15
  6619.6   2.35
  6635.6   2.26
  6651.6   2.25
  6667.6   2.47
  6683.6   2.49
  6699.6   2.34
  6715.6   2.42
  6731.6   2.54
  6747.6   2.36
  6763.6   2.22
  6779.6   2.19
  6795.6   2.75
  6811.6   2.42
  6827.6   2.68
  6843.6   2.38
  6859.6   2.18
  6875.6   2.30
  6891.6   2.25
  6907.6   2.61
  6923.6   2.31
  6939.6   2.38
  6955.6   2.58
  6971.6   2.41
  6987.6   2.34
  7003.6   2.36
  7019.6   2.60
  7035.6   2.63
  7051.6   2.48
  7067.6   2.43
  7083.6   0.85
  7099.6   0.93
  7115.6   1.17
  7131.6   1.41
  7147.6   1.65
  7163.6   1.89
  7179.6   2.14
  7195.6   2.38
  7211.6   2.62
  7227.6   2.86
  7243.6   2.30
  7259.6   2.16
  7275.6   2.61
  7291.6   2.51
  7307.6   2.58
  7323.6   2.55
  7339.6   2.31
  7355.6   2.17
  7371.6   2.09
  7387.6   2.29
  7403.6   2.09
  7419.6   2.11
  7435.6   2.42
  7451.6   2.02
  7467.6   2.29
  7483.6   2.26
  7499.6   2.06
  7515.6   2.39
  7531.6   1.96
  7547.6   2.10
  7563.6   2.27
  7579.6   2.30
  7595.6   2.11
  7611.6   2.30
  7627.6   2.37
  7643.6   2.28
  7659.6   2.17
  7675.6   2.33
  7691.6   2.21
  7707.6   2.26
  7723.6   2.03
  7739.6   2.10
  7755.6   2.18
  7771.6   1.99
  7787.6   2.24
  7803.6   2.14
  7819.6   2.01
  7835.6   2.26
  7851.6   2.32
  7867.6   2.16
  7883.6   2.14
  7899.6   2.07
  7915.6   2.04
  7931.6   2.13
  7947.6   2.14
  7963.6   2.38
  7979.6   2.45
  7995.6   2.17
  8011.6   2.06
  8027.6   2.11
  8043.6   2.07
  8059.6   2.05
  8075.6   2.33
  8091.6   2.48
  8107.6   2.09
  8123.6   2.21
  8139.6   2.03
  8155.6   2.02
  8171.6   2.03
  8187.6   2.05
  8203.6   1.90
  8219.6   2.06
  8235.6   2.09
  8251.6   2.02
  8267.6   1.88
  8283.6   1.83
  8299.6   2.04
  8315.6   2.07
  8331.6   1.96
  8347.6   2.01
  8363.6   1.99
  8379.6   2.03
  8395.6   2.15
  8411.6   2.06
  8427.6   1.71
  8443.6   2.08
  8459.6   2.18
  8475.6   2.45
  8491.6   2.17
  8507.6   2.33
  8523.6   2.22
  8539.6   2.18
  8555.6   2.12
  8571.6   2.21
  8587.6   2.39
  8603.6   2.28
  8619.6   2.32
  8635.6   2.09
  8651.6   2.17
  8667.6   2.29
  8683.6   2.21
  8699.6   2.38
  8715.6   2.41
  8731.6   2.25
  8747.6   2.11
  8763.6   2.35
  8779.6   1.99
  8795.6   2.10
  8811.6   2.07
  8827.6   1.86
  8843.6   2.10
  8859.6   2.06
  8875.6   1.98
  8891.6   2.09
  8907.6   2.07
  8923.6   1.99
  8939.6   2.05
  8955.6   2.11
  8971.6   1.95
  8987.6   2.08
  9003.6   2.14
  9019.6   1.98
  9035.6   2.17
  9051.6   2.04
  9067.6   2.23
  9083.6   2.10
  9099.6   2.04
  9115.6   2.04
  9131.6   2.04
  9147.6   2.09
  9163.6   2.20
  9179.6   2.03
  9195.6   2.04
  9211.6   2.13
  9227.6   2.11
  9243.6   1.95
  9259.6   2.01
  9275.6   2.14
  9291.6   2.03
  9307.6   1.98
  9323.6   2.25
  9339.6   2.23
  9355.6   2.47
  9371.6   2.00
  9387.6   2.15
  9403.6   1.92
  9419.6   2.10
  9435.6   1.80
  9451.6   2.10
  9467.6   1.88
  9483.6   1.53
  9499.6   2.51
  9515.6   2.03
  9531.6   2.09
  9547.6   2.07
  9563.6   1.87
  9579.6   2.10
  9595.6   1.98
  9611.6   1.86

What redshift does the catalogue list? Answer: 0.15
